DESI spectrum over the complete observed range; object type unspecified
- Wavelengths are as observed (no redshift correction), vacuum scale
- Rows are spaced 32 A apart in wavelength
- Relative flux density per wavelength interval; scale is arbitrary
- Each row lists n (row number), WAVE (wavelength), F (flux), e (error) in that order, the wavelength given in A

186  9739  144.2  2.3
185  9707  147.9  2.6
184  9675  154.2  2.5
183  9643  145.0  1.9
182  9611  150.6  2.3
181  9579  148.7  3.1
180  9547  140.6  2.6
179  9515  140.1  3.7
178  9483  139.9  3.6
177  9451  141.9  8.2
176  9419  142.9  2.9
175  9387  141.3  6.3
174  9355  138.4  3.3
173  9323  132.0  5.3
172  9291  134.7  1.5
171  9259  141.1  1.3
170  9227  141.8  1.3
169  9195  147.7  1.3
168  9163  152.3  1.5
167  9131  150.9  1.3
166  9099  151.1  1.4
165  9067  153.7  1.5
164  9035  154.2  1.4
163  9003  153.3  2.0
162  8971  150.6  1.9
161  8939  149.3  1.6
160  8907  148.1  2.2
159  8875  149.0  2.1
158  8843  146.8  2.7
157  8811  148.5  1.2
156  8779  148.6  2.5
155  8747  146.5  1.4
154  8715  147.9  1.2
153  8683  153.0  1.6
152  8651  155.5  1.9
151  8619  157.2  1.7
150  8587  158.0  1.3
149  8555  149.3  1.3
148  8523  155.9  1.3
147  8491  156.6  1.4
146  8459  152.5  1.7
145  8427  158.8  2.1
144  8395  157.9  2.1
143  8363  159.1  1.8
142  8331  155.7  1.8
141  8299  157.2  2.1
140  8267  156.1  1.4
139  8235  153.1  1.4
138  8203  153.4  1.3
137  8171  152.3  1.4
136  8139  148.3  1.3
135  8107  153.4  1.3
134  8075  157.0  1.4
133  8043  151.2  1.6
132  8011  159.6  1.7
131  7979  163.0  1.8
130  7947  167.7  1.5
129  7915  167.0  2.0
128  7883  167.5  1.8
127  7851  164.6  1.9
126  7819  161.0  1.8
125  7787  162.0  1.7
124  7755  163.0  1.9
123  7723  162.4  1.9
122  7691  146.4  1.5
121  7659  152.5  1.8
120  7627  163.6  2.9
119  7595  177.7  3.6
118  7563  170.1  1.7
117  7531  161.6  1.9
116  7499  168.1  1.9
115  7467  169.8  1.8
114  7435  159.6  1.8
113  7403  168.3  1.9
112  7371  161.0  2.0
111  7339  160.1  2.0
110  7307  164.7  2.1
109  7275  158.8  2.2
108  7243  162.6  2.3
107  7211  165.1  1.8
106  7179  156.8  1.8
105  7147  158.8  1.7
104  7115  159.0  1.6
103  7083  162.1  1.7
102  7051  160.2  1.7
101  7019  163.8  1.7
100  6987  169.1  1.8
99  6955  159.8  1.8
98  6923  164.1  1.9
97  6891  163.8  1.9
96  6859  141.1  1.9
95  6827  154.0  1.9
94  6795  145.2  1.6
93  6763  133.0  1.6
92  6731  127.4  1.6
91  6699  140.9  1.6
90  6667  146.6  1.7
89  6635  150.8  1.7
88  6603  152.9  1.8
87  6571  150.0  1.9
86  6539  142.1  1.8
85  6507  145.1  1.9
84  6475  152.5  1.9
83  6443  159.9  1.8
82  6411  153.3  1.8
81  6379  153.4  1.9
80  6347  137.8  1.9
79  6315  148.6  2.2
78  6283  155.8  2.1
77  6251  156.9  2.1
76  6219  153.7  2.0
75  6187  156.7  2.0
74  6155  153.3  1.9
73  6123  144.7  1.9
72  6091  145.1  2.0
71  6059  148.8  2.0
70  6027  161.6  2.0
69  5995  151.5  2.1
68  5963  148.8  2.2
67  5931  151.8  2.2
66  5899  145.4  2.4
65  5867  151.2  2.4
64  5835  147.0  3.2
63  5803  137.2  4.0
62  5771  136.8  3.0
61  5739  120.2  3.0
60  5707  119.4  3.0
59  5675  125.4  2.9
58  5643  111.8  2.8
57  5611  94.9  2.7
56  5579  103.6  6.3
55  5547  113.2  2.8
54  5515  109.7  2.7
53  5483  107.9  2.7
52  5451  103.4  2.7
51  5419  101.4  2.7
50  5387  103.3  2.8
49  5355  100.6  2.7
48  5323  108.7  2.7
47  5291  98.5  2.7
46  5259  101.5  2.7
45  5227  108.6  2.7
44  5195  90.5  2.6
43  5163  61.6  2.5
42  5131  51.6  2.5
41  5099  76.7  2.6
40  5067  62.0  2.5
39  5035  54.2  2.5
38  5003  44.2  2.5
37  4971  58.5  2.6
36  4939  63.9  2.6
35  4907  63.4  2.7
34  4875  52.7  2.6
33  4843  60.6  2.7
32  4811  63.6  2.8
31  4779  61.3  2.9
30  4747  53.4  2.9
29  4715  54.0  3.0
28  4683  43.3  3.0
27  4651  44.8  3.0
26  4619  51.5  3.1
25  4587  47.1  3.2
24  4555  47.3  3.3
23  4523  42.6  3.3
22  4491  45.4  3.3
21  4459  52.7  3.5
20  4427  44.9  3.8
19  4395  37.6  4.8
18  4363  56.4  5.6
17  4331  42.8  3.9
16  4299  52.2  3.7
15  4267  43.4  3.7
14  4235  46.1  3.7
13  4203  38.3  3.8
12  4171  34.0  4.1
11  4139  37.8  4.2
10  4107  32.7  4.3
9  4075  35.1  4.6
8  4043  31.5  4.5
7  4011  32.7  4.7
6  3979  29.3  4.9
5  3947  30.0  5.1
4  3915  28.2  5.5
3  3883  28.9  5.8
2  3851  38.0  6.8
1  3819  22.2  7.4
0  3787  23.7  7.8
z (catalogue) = 0.30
